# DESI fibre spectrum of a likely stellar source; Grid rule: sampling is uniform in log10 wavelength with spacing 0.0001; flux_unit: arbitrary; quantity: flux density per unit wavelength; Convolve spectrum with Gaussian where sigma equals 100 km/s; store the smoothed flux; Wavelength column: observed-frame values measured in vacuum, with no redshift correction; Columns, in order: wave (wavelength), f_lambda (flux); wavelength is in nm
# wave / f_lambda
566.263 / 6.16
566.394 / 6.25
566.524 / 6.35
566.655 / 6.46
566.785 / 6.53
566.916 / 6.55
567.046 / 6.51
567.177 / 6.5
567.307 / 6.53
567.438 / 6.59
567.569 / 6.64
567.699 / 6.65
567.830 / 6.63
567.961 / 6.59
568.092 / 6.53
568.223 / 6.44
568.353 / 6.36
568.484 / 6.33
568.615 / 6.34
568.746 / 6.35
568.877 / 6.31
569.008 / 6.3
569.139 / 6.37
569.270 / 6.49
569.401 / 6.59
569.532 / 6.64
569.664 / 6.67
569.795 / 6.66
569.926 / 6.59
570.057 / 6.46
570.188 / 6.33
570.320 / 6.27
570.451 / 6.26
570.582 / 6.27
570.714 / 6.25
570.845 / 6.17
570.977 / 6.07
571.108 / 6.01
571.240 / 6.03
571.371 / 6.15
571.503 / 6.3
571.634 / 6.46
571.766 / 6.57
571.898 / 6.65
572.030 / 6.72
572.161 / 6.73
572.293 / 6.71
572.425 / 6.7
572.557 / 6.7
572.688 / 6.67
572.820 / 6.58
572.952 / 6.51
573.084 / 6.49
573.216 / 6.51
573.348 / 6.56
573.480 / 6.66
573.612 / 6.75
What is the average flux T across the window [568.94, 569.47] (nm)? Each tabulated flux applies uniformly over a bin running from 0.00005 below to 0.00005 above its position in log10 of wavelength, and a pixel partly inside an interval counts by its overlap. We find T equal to 6.44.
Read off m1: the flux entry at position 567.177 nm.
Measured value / 6.5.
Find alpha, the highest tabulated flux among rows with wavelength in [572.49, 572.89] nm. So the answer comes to 6.7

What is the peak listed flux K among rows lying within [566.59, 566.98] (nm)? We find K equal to 6.55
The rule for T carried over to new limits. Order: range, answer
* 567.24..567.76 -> 6.61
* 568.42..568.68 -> 6.33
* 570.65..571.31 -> 6.11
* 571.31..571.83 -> 6.37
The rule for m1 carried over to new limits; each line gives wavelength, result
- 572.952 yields 6.51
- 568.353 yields 6.36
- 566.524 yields 6.35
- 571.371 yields 6.15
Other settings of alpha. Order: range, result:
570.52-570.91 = 6.27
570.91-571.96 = 6.65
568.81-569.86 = 6.67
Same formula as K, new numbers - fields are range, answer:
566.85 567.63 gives 6.64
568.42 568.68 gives 6.34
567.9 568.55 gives 6.59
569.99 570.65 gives 6.46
